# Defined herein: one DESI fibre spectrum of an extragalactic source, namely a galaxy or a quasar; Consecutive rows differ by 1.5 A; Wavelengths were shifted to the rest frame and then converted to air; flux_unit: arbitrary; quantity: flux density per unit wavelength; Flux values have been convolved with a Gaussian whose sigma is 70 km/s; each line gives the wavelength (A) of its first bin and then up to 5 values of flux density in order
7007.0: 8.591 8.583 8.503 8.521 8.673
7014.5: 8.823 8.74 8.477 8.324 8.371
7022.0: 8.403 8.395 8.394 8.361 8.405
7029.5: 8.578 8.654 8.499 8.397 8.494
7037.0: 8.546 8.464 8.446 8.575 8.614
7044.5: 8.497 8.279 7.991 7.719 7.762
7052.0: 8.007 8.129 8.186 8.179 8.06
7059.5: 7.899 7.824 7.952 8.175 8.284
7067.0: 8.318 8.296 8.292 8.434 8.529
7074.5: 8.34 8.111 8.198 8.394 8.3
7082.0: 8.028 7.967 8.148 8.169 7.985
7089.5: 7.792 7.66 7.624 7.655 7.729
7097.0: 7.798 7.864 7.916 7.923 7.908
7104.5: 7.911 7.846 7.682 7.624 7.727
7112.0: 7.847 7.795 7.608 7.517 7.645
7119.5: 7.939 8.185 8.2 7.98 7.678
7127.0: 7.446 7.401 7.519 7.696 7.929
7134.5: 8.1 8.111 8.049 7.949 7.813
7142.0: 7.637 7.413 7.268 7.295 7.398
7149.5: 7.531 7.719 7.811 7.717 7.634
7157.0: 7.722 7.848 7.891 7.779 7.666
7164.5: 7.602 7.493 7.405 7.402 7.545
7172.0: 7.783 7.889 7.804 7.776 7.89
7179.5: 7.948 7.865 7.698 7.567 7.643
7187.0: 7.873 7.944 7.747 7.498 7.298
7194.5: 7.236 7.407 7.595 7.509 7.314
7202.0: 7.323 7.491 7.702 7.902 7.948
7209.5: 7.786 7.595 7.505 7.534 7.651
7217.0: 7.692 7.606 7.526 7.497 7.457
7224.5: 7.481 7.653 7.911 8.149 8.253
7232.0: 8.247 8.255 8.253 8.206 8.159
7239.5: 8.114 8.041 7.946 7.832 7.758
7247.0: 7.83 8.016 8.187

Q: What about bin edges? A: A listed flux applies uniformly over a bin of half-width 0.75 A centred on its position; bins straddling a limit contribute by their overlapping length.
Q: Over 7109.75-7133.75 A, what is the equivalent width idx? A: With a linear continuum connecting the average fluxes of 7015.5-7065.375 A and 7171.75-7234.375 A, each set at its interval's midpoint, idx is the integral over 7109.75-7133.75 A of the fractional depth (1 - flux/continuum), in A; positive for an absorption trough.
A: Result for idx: 0.7 A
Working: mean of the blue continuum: 8.29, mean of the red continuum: 7.7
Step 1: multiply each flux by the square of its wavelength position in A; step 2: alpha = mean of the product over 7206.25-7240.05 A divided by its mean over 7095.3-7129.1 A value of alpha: 1.0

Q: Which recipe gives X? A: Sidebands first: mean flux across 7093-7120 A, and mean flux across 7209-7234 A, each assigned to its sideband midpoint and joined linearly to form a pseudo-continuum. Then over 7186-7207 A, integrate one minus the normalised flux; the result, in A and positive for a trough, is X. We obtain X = 0.5 A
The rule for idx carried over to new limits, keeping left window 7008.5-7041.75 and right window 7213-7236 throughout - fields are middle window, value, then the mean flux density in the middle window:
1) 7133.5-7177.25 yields 1.95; 7.69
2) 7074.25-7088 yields 0.23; 8.17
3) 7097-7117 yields 1.05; 7.79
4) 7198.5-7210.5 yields 0.39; 7.62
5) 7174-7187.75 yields 0.30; 7.79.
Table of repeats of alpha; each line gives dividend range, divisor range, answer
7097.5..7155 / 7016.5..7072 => 0.96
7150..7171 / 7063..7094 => 0.96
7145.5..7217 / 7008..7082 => 0.95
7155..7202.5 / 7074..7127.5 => 0.99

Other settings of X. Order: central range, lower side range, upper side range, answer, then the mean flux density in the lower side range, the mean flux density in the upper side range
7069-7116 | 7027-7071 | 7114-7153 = 0.1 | 8.26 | 7.72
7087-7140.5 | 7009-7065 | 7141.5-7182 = 0.7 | 8.33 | 7.66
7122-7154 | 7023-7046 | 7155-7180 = 0.7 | 8.48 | 7.71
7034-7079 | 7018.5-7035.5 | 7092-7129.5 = -0.2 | 8.44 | 7.78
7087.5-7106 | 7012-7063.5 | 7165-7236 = 0.7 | 8.33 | 7.69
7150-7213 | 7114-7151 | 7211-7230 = 0.1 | 7.72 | 7.64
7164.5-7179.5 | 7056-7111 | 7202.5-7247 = 0.4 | 8.02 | 7.83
